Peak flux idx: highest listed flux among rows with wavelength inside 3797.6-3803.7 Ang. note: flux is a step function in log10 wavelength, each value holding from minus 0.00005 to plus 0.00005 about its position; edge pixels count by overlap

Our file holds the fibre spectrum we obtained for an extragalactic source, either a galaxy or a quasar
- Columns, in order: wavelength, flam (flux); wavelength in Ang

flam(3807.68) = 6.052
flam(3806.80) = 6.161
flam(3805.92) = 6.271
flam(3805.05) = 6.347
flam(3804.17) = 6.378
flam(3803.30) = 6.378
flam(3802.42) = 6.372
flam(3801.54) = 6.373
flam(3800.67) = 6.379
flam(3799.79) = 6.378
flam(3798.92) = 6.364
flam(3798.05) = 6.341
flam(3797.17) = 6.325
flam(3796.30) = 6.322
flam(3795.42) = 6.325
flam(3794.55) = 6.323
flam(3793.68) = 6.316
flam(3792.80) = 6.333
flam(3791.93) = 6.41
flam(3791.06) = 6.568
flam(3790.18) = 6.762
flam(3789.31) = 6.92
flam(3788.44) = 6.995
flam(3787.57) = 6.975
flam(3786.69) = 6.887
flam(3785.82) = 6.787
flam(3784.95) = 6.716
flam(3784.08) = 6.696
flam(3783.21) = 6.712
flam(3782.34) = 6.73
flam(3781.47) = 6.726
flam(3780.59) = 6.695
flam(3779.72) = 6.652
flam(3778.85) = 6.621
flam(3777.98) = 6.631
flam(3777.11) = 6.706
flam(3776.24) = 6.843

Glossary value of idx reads 6.379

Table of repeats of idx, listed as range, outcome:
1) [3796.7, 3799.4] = 6.364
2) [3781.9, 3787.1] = 6.887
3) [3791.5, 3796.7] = 6.41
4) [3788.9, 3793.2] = 6.92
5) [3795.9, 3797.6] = 6.325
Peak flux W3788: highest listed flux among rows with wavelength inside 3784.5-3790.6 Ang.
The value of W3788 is 6.995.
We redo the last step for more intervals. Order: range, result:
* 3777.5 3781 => 6.695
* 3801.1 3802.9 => 6.373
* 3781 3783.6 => 6.73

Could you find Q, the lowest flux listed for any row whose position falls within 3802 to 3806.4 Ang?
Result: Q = 6.271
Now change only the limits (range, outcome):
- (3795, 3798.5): 6.322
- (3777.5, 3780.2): 6.621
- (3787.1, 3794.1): 6.316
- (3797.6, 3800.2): 6.341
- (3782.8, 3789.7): 6.696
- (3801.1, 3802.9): 6.372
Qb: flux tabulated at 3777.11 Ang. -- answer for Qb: 6.706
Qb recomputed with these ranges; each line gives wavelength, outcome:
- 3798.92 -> 6.364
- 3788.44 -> 6.995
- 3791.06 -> 6.568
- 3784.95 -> 6.716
